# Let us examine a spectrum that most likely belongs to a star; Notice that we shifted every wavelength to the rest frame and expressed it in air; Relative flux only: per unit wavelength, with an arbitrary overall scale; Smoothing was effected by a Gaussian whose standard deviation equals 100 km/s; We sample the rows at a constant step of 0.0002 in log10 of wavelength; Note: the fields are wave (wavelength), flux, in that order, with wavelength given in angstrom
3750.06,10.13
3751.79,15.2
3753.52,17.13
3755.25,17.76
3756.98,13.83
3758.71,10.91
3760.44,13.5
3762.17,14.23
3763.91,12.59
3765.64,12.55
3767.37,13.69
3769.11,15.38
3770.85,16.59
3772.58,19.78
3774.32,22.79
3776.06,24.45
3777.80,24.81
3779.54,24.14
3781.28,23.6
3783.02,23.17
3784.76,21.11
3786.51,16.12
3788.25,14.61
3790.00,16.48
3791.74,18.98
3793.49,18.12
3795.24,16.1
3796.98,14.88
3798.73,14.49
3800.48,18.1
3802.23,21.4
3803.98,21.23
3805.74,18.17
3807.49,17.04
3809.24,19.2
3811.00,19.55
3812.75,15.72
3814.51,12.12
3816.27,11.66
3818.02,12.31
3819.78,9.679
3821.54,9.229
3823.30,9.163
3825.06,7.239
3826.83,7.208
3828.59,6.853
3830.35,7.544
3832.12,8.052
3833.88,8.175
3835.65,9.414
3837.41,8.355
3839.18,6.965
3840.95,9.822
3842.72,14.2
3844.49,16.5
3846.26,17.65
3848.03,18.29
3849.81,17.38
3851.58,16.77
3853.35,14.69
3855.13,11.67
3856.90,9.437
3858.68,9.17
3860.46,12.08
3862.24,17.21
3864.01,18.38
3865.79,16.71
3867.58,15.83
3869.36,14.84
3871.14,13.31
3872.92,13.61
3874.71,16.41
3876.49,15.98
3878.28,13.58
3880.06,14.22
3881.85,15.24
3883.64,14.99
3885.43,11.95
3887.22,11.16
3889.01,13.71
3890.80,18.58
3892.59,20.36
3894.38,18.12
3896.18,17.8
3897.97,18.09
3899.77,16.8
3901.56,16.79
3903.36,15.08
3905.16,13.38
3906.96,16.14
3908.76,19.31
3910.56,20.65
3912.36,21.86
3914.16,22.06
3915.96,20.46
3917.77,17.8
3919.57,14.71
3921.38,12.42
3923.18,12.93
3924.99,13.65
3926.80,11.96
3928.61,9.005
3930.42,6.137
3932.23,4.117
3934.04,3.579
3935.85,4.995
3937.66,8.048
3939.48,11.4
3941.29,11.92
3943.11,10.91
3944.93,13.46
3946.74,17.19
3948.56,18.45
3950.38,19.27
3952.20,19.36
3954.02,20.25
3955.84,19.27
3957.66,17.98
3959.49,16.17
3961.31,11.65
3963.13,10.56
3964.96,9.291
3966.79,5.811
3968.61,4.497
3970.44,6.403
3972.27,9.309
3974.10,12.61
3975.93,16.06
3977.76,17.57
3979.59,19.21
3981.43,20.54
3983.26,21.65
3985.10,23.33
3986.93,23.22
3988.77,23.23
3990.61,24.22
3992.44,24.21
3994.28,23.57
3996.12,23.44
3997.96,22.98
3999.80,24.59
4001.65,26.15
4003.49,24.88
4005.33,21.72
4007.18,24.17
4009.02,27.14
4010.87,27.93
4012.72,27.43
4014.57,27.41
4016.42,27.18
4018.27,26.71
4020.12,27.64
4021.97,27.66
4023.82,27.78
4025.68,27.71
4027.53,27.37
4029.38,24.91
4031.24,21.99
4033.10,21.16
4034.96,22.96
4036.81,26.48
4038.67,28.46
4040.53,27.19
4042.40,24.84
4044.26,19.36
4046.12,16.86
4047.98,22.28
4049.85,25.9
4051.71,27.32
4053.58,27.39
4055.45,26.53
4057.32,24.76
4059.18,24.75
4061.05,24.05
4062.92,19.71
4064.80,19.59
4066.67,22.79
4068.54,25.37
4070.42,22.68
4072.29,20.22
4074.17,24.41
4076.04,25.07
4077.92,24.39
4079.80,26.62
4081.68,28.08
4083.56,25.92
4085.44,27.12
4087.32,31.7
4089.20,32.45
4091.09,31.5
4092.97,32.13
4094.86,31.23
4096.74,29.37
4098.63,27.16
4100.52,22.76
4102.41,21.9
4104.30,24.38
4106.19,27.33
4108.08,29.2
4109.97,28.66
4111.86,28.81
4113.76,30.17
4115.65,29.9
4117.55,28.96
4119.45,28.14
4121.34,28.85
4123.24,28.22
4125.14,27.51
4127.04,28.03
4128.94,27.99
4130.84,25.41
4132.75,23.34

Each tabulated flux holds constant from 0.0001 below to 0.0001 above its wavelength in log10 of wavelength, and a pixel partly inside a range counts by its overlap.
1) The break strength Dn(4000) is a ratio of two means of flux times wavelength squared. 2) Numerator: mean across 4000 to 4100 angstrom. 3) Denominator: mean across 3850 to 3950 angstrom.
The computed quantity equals 1.9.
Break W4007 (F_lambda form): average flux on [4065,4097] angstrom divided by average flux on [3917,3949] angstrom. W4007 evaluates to 2.42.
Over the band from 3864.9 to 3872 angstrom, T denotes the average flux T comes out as 15.2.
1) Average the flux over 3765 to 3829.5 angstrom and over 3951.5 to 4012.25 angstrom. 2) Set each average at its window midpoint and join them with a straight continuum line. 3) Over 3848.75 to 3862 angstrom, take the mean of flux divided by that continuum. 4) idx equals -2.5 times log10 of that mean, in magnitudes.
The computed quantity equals 0.281 mag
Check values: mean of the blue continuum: 16.4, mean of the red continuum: 19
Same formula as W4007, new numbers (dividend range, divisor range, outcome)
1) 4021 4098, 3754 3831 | 1.61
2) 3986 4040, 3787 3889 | 1.83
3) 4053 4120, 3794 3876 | 1.95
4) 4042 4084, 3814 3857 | 2.12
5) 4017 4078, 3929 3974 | 2.10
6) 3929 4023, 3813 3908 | 1.34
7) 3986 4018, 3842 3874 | 1.68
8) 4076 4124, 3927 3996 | 1.92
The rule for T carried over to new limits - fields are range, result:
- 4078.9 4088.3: 27.9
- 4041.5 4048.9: 20.8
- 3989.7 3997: 23.9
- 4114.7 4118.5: 29.4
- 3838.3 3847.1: 13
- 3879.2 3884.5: 14.8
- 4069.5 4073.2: 21.5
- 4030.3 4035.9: 22.1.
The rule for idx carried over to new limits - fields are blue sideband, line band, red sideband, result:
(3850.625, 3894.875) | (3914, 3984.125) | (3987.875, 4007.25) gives 0.46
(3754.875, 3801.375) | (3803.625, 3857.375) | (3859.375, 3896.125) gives 0.29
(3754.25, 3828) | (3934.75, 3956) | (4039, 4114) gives 0.44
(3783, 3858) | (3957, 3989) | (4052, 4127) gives 0.40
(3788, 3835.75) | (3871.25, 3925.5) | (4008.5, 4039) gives 0.16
